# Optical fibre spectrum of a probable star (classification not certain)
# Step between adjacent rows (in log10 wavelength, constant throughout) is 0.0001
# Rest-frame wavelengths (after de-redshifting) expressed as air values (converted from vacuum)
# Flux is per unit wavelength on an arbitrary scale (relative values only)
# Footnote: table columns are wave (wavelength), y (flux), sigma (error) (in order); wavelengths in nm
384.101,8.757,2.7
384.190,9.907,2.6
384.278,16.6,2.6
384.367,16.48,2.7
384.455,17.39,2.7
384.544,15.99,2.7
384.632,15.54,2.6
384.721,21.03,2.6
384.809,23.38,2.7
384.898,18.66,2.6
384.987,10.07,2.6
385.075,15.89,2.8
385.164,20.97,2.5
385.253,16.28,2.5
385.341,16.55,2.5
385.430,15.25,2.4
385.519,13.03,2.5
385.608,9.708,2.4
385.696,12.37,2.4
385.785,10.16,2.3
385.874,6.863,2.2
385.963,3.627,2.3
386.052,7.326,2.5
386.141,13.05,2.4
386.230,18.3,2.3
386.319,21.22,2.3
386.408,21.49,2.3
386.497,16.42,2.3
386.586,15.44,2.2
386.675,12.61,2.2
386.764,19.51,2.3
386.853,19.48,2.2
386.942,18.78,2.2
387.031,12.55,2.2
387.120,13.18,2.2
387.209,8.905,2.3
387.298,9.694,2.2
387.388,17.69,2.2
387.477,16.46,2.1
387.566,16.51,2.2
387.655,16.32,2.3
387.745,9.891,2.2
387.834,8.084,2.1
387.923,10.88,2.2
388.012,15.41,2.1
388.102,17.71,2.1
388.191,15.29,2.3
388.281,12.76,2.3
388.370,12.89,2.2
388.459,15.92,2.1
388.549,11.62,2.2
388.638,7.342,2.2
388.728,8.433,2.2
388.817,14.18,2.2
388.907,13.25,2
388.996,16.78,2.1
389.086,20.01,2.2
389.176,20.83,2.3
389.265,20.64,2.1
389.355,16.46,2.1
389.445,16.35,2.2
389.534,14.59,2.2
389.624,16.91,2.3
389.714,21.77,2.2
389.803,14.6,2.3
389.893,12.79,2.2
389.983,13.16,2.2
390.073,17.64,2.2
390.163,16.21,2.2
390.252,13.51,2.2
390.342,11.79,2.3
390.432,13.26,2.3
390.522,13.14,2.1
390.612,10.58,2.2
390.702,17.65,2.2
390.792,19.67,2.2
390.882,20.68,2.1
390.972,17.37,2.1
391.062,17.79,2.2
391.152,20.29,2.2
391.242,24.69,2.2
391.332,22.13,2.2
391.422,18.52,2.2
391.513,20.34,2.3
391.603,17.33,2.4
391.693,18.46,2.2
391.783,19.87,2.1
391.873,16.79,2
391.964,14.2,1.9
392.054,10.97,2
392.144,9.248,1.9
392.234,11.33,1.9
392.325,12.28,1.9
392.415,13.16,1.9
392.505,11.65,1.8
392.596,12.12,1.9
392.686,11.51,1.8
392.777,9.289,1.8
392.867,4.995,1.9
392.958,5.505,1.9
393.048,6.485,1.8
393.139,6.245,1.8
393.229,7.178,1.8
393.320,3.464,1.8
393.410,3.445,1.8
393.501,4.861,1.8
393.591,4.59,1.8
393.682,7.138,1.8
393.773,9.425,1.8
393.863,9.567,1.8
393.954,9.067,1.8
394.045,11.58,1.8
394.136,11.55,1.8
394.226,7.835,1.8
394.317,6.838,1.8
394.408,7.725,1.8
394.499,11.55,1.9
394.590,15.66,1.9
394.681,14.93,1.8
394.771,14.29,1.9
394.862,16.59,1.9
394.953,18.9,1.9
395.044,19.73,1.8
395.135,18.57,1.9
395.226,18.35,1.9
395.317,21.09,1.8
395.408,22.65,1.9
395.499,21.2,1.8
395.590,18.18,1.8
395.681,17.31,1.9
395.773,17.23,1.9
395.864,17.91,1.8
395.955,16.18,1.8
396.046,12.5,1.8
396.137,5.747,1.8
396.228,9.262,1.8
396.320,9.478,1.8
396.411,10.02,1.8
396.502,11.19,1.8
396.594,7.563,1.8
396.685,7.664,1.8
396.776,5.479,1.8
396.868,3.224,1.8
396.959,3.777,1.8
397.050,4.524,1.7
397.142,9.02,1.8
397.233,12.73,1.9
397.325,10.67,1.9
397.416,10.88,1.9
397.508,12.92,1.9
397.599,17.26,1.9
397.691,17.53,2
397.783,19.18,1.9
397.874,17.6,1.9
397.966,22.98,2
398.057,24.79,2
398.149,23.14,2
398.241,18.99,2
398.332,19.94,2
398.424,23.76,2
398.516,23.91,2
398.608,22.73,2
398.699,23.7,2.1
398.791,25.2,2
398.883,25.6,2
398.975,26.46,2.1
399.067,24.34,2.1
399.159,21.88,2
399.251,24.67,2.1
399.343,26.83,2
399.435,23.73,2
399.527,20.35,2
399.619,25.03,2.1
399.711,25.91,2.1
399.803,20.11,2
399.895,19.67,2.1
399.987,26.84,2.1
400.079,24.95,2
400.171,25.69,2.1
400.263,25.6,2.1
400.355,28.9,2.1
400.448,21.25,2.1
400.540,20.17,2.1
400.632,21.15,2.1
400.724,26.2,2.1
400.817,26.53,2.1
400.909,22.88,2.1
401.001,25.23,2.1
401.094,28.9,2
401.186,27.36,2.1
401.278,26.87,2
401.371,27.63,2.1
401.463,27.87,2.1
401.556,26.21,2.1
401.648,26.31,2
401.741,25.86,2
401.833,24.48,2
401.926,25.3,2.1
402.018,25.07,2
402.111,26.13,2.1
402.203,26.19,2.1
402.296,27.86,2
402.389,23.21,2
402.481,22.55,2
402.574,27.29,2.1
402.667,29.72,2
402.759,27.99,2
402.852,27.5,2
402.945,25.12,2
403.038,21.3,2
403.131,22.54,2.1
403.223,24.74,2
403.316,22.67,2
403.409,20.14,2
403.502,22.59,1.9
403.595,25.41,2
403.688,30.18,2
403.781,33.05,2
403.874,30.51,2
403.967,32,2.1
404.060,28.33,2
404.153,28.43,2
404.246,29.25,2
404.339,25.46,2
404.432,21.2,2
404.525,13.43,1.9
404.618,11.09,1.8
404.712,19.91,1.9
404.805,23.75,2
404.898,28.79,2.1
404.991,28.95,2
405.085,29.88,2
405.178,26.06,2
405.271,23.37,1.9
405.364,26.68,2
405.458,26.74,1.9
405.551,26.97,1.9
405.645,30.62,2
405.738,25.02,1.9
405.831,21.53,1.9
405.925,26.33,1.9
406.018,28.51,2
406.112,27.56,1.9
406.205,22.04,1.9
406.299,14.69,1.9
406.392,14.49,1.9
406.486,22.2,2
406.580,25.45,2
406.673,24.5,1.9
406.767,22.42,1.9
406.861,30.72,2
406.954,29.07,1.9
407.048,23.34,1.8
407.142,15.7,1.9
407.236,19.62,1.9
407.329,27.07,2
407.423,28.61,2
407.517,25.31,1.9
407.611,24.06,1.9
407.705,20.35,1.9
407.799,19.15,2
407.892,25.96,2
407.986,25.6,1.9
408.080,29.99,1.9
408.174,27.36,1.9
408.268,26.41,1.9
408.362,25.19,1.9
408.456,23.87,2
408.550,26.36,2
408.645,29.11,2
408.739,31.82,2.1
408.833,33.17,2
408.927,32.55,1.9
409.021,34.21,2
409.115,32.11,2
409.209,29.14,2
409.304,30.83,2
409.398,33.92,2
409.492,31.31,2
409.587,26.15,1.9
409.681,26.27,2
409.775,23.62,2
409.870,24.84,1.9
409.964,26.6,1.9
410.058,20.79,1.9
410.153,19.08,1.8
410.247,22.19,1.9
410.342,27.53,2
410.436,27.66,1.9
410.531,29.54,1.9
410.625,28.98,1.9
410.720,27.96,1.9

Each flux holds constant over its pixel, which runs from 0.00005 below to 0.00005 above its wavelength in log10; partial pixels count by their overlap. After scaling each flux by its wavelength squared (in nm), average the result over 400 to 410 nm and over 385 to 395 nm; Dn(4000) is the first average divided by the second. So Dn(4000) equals 2.04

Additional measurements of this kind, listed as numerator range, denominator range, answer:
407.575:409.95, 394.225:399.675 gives 1.77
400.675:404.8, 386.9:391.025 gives 1.84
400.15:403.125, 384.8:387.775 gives 1.90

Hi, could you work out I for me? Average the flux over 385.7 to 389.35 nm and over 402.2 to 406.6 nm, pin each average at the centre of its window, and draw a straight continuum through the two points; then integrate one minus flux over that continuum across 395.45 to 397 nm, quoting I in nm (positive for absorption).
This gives 0.65 nm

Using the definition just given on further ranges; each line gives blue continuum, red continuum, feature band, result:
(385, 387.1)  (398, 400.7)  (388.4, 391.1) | 0.26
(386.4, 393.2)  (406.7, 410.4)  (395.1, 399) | 0.68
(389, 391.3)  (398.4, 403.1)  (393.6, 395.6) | 0.64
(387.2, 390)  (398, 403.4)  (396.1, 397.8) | 0.93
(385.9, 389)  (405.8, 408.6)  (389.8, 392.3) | -0.07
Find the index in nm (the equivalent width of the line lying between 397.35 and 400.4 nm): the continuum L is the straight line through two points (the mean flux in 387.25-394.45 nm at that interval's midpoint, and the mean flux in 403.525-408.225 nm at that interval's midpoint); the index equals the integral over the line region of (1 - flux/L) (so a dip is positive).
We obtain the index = -0.44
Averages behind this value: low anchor 13.3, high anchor 24.9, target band 22.4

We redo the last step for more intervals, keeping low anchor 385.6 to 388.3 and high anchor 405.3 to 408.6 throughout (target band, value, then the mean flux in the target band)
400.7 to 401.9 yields -0.27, 26.3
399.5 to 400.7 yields -0.16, 23.6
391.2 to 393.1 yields 0.31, 13.8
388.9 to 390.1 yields -0.14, 16.9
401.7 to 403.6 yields -0.23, 24.9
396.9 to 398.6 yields 0.29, 16.4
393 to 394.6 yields 0.89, 7.84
